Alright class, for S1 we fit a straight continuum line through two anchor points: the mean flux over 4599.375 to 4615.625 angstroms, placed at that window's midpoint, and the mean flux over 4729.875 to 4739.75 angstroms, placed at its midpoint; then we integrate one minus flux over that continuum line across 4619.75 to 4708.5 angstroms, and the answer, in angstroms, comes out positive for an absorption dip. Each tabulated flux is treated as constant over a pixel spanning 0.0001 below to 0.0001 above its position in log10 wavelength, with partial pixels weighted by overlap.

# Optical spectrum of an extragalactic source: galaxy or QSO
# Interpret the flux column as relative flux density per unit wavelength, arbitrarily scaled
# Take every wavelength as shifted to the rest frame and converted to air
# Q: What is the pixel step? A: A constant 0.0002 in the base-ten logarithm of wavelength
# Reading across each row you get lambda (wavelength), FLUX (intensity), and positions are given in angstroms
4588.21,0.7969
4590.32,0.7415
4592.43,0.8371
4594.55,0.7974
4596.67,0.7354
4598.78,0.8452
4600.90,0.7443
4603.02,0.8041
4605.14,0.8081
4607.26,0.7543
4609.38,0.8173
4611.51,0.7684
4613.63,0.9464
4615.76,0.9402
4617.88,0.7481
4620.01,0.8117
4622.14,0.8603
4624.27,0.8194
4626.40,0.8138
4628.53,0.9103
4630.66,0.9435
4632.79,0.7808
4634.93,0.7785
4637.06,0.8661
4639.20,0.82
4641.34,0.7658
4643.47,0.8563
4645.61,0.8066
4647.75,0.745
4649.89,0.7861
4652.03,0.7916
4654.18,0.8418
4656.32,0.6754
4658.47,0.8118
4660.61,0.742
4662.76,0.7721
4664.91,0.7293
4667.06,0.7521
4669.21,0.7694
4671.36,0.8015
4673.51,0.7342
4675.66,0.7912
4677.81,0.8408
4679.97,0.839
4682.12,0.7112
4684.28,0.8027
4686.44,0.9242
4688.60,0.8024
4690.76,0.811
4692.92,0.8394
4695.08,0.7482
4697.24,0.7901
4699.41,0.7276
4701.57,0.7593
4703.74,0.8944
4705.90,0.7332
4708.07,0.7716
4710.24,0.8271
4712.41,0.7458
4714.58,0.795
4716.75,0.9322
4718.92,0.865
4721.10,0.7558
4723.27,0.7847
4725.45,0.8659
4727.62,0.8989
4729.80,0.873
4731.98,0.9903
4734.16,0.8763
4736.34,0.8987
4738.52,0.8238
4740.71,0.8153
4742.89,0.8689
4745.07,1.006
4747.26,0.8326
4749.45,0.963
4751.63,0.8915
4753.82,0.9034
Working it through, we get 5.2 angstroms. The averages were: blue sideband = 0.815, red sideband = 0.893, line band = 0.799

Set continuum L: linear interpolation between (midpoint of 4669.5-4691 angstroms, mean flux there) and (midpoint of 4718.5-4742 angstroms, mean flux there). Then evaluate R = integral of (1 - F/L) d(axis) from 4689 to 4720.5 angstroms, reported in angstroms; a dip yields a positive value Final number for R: 1.1 angstroms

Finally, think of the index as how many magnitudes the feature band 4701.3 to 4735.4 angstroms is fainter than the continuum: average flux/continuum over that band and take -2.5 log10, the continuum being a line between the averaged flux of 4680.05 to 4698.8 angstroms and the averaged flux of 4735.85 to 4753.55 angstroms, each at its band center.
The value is 0.01 mag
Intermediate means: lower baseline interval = 0.803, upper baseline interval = 0.888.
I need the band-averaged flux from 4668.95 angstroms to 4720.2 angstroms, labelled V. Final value 0.803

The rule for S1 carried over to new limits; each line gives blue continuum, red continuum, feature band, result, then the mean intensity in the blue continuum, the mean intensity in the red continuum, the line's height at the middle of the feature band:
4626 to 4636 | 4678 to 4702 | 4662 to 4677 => 0.9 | 0.848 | 0.798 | 0.816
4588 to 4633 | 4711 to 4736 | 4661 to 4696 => 2.1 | 0.821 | 0.854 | 0.841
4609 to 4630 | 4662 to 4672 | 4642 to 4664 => 0.2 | 0.846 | 0.763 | 0.787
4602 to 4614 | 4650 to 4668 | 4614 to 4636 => -1.4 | 0.809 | 0.765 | 0.795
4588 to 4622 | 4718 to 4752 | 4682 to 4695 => 0.5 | 0.808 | 0.875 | 0.851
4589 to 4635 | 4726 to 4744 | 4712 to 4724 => 0.7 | 0.819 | 0.881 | 0.872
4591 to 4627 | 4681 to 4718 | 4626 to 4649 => -0.5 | 0.814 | 0.801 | 0.81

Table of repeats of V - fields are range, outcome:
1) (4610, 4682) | 0.807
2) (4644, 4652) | 0.786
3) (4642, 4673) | 0.776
